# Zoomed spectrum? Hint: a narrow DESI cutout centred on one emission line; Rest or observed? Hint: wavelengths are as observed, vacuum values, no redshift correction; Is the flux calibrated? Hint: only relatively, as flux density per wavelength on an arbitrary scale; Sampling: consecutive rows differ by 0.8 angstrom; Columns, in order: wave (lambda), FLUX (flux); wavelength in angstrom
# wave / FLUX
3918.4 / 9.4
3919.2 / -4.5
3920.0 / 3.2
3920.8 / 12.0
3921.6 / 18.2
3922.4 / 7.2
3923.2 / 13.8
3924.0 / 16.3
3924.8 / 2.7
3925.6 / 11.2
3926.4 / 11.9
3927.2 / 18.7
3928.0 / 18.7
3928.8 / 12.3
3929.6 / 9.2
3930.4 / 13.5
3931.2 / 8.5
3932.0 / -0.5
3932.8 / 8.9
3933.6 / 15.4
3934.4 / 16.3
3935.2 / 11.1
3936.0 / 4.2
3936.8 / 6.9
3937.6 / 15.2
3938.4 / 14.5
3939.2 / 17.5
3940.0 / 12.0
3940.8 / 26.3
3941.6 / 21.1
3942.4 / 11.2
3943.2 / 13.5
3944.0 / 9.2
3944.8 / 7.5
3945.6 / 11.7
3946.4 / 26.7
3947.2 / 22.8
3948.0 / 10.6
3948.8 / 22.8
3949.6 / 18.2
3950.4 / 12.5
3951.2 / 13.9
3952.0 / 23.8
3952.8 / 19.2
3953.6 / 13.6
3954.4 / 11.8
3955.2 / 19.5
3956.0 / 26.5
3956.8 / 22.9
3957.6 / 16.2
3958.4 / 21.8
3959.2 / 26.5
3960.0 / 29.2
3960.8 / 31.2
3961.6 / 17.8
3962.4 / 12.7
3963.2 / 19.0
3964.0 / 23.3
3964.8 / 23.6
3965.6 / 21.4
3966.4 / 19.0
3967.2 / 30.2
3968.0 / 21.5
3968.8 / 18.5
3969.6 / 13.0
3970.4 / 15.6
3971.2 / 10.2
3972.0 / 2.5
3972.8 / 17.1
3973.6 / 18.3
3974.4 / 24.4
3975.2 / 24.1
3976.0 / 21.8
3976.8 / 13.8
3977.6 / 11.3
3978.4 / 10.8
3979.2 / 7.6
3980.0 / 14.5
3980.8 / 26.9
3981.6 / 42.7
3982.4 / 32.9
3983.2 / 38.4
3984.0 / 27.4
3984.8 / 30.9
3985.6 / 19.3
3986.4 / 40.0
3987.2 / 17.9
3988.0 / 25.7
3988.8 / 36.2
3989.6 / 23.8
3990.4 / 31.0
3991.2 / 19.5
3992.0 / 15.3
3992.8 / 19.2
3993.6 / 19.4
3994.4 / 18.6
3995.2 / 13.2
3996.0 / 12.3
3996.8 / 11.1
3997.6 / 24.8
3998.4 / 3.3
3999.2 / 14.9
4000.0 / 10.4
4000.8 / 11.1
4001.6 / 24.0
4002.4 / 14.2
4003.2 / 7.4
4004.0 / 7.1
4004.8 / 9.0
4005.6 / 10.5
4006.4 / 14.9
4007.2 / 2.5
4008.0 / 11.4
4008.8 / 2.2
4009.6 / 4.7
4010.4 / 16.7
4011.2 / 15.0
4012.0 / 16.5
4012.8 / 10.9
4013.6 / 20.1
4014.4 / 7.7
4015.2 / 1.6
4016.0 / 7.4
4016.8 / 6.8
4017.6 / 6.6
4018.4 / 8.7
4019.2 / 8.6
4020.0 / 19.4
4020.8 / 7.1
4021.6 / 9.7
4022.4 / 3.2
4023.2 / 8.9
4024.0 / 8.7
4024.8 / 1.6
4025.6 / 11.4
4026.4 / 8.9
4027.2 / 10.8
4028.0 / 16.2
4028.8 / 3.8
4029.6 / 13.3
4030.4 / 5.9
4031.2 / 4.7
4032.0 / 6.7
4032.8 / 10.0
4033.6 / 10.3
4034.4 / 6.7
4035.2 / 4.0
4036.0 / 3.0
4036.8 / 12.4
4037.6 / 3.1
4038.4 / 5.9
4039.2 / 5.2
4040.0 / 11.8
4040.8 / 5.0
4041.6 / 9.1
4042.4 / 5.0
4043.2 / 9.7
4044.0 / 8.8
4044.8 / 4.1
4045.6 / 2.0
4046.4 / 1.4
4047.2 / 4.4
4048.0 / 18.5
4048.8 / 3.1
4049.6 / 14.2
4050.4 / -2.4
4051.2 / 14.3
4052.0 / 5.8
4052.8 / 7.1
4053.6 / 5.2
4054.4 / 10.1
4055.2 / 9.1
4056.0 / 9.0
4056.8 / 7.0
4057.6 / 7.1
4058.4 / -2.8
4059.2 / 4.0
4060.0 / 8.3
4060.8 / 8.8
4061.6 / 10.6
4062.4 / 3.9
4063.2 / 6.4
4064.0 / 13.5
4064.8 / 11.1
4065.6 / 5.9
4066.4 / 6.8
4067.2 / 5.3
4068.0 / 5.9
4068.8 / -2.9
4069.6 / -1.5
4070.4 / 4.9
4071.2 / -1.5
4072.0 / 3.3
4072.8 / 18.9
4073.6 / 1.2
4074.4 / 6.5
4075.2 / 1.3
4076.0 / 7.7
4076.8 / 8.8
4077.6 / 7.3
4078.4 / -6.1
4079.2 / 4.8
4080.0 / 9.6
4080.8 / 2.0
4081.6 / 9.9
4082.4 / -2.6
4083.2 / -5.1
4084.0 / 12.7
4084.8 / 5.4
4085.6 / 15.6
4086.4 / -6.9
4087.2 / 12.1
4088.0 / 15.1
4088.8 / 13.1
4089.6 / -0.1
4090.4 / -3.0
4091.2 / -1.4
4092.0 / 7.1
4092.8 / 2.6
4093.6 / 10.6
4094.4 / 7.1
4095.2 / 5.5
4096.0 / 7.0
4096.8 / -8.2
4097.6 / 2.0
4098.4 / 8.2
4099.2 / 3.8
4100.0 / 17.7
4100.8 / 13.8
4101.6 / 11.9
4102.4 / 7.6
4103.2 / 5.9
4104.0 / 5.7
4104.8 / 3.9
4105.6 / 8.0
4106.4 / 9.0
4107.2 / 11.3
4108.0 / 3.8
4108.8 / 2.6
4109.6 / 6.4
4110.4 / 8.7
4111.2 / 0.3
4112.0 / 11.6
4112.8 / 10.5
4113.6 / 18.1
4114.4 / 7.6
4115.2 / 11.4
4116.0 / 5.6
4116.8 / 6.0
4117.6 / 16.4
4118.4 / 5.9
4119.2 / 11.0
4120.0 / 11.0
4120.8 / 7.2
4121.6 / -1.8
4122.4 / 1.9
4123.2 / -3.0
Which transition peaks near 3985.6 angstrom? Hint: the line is C IV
